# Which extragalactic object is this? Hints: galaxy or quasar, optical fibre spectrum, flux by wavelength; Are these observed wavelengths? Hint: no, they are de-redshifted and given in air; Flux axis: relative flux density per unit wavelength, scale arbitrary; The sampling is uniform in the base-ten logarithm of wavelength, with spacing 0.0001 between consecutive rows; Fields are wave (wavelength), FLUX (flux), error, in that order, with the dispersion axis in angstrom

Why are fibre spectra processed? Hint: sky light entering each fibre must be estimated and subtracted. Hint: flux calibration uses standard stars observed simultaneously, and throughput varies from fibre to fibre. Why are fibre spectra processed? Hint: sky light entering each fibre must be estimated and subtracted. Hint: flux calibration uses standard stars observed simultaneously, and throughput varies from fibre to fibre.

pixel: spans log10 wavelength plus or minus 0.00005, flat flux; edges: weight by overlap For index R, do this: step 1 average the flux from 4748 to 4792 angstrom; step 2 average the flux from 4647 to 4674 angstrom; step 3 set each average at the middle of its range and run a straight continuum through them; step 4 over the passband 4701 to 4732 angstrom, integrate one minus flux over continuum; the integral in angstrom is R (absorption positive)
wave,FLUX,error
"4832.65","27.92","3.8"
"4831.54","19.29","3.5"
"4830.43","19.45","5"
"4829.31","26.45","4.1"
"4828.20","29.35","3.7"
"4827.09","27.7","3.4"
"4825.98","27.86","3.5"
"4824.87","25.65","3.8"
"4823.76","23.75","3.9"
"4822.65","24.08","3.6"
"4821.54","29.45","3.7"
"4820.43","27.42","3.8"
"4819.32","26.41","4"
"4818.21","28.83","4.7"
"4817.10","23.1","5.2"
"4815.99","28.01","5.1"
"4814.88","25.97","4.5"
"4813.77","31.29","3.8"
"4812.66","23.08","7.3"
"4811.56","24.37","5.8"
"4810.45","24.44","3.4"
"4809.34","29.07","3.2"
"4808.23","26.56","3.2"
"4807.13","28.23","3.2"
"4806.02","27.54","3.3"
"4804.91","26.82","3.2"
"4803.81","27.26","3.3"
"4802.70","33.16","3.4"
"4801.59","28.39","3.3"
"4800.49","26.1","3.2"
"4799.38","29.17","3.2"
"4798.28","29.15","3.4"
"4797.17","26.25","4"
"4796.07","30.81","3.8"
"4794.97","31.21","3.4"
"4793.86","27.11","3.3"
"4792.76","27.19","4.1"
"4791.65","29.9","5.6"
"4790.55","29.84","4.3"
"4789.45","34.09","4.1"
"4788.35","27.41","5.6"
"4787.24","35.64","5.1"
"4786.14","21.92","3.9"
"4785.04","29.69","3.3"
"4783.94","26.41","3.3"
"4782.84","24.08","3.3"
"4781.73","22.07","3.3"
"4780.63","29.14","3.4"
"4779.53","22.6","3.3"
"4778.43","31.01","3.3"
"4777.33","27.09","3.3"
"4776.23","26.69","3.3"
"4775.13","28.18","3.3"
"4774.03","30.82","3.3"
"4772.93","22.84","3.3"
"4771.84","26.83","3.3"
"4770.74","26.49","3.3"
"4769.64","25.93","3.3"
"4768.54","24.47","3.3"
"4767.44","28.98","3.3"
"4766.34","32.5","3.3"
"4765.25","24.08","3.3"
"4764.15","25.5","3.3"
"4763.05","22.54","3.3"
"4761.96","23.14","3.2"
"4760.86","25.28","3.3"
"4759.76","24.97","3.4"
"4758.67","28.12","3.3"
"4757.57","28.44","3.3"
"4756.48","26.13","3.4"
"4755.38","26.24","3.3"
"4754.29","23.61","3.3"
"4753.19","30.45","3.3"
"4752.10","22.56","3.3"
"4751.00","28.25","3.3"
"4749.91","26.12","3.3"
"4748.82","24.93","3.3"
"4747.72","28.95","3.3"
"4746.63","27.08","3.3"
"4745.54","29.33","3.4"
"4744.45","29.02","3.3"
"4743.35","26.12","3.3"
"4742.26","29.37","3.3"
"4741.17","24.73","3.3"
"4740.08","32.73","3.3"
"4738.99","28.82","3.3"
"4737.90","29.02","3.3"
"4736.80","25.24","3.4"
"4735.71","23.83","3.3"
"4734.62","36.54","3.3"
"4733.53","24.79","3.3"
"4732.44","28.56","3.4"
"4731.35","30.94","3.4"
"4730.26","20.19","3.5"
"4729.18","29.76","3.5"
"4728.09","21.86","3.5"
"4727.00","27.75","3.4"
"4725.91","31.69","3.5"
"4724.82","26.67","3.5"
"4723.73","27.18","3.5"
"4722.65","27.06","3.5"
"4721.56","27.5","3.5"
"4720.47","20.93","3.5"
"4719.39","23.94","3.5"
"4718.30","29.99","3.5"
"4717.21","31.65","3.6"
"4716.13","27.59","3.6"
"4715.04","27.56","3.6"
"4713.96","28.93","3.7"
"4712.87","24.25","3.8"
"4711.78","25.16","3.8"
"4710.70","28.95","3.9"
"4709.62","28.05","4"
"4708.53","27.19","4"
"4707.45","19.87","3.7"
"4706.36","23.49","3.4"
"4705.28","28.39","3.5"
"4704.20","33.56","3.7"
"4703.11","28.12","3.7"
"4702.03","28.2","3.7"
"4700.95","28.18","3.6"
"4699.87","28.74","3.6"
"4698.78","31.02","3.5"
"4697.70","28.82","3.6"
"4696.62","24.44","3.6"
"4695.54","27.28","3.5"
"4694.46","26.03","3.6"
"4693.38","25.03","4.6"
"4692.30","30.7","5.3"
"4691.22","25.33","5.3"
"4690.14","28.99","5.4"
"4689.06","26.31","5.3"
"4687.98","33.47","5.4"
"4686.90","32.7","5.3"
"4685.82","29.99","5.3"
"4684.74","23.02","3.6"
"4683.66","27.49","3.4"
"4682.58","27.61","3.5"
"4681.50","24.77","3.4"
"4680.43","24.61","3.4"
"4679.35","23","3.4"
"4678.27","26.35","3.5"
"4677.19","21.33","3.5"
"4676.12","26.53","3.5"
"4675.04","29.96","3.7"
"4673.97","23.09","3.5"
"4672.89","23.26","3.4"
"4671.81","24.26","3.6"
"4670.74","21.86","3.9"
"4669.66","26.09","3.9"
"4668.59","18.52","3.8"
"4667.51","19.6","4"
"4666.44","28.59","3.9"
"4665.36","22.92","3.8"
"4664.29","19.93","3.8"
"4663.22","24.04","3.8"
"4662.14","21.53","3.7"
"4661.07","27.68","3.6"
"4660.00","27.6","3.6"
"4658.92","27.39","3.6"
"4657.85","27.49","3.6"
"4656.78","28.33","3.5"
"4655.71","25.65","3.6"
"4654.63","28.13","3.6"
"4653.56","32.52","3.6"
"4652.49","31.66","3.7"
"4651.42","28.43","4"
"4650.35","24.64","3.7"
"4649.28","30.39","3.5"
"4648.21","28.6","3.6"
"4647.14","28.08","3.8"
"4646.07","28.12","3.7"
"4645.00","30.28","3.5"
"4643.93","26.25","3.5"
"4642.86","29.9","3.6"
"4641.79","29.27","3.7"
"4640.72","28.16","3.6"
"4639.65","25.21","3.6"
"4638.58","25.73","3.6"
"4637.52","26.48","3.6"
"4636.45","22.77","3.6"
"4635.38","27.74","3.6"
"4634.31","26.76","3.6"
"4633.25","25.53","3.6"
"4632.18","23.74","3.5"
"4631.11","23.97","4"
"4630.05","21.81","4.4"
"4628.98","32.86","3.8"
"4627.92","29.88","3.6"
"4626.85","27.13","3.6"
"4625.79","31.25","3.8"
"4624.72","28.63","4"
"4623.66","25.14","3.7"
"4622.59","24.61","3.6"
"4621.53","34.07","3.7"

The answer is -0.8 angstrom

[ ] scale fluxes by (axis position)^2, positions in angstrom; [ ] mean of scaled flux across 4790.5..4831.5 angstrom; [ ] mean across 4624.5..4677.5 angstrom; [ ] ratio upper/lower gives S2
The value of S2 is 1.1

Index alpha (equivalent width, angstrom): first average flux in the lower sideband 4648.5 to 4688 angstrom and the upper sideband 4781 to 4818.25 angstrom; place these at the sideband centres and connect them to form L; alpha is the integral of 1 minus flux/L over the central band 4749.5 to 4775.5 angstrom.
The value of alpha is 0.9 angstrom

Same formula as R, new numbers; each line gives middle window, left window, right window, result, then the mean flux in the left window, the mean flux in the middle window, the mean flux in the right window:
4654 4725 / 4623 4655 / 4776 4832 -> 2.8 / 27.6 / 26.4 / 27.2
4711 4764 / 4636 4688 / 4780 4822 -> 0.3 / 26.3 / 27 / 27.8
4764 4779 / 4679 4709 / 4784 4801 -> 0.7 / 27.4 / 27.3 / 29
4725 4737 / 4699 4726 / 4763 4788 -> -0.1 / 27.3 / 27.4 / 26.8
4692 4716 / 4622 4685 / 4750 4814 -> -0.6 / 26.2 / 27.3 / 27.2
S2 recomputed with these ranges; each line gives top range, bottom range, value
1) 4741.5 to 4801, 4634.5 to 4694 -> 1.08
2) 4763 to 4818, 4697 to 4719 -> 1.02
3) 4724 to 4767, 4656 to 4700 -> 1.07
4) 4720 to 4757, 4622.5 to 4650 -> 1.04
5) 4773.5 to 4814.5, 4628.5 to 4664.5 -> 1.10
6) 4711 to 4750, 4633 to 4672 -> 1.07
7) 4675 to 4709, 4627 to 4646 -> 1.04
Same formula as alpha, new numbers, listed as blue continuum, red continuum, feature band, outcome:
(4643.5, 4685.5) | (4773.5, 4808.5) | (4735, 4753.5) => -0.1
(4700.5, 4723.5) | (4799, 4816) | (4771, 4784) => 0.4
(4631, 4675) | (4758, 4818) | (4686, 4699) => -0.9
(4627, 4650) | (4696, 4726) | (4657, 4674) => 2.0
